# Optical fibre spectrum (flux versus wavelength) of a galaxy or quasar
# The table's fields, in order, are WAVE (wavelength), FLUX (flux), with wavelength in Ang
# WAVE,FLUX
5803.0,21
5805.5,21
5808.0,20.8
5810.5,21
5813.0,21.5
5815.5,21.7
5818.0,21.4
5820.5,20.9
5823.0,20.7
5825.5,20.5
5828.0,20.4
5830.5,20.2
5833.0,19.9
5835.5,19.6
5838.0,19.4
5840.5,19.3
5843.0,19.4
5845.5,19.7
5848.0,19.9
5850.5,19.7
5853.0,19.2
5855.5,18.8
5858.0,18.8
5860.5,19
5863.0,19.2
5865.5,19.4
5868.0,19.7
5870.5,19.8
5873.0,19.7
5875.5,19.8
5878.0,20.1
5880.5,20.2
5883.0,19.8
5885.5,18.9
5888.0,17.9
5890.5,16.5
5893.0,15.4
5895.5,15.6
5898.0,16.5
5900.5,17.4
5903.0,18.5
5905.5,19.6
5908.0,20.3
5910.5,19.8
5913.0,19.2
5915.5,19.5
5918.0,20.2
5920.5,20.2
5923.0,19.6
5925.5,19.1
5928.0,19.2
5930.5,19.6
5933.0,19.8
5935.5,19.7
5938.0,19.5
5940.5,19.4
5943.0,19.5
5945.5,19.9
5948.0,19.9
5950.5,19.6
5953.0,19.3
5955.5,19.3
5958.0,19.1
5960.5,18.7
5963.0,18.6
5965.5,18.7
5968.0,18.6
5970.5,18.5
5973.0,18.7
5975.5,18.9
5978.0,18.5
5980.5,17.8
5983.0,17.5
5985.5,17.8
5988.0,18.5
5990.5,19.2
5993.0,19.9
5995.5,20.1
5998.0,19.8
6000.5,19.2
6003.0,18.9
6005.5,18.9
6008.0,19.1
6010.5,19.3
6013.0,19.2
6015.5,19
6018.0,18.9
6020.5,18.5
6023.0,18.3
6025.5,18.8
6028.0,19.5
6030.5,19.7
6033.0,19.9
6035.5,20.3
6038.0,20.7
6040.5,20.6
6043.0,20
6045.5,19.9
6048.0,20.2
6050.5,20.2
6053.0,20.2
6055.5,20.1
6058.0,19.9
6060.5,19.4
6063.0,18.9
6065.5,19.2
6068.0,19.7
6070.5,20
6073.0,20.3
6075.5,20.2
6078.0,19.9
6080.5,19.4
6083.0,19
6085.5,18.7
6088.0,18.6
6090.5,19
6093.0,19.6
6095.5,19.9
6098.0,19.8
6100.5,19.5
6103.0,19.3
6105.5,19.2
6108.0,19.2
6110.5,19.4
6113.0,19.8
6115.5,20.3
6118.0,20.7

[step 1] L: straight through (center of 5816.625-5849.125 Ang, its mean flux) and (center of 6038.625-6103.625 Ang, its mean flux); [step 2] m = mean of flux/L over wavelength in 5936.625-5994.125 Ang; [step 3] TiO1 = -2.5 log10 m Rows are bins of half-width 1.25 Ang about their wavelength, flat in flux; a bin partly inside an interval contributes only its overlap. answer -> 0.05 mag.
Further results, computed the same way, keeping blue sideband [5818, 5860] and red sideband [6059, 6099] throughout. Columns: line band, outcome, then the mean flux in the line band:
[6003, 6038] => 0.02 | 19.2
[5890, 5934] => 0.06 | 18.7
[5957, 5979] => 0.05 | 18.7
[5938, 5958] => 0.01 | 19.5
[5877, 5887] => 0.00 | 19.7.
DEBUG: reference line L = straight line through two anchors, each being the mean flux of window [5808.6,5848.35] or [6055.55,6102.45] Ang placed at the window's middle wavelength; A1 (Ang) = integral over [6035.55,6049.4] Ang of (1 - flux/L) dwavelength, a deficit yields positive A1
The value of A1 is -0.5 Ang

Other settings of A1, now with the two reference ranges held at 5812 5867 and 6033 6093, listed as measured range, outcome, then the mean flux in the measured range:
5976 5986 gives 0.9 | 18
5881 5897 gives 1.9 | 17.5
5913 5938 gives 0.3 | 19.6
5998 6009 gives 0.4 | 19.1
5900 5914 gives 0.5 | 19.2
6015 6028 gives 0.7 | 18.8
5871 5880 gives 0.0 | 19.9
